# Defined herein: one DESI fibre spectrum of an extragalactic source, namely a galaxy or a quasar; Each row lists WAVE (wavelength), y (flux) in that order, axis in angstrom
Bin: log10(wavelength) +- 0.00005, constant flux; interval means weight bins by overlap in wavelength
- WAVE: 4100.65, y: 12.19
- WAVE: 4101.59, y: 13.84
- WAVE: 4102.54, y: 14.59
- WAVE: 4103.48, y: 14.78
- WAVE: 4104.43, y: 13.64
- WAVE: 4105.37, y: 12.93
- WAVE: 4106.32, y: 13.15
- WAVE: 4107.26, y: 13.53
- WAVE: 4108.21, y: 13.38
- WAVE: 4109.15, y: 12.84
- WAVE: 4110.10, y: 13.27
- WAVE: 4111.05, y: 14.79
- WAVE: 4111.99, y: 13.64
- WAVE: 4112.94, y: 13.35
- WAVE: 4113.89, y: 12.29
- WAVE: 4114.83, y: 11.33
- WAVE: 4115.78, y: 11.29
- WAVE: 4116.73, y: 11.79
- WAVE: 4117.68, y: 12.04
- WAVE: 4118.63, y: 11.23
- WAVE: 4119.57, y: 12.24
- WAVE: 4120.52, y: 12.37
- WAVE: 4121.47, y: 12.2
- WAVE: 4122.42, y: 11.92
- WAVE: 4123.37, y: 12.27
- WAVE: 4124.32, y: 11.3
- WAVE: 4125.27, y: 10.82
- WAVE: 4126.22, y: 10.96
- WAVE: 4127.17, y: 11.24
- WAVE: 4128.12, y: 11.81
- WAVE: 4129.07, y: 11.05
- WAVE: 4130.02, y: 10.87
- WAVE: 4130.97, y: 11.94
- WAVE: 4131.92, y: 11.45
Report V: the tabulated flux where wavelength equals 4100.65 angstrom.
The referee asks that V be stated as 12.19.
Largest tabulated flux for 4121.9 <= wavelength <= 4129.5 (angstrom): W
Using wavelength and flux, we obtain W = 12.27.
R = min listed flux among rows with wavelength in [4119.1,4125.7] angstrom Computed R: 10.82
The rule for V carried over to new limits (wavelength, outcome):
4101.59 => 13.84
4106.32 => 13.15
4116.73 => 11.79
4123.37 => 12.27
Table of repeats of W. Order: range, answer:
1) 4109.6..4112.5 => 14.79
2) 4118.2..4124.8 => 12.37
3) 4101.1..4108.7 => 14.78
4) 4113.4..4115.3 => 12.29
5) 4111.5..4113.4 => 13.64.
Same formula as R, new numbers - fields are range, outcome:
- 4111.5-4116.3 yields 11.29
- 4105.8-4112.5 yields 12.84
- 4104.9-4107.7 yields 12.93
